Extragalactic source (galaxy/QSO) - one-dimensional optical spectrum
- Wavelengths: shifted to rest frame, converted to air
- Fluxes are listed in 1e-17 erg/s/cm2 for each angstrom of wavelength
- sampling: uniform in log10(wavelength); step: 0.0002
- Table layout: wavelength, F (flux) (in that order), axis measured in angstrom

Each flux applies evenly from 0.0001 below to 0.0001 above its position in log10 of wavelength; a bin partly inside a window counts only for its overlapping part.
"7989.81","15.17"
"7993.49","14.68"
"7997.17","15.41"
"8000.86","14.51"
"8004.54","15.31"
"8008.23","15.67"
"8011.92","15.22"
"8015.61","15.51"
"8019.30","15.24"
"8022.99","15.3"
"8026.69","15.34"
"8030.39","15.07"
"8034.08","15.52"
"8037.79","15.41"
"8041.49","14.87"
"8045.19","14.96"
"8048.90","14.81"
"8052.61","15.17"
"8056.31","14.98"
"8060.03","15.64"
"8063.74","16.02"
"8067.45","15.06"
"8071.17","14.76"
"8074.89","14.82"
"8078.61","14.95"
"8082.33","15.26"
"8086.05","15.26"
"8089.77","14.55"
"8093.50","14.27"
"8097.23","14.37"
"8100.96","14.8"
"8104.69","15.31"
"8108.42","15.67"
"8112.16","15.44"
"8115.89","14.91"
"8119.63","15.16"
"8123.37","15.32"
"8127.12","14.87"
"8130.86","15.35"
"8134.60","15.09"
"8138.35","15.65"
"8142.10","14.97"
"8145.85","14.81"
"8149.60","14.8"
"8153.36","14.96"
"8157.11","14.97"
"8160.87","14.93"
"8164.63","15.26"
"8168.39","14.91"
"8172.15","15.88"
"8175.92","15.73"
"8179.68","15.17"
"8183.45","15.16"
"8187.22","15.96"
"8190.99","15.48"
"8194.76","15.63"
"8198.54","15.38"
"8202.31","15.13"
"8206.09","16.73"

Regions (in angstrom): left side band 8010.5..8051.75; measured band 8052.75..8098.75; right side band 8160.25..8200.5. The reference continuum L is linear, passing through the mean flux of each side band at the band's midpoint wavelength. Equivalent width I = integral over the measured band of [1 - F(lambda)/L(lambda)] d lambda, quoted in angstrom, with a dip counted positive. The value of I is 0.79 angstrom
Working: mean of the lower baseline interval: 15.2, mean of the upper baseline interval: 15.4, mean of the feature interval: 15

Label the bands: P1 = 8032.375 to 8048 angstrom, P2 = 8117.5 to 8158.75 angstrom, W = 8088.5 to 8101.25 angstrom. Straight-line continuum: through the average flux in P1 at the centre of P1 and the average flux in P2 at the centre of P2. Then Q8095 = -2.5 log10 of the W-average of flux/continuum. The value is 0.05 mag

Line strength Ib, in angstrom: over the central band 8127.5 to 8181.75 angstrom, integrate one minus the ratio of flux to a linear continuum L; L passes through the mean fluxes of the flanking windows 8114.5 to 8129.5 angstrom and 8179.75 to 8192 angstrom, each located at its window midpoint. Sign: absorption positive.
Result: 0.4 angstrom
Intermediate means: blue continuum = 15.1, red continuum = 15.5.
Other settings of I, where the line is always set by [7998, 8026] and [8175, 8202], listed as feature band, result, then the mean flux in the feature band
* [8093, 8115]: 0.5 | 15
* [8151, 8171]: 0.5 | 15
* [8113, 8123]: 0.2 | 15.1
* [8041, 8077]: 0.5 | 15.1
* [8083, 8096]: 0.5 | 14.7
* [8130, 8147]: 0.3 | 15.2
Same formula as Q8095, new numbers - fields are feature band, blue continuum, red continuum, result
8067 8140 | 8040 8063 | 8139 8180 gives 0.01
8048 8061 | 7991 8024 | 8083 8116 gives 0.00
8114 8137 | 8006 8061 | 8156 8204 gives 0.01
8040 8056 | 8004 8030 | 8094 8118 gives 0.02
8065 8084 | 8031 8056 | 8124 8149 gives 0.01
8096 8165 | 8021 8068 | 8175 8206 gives 0.02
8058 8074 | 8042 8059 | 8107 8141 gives -0.02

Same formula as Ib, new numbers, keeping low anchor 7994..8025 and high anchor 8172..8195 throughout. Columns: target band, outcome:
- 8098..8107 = 0.24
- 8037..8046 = 0.14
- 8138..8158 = 0.65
